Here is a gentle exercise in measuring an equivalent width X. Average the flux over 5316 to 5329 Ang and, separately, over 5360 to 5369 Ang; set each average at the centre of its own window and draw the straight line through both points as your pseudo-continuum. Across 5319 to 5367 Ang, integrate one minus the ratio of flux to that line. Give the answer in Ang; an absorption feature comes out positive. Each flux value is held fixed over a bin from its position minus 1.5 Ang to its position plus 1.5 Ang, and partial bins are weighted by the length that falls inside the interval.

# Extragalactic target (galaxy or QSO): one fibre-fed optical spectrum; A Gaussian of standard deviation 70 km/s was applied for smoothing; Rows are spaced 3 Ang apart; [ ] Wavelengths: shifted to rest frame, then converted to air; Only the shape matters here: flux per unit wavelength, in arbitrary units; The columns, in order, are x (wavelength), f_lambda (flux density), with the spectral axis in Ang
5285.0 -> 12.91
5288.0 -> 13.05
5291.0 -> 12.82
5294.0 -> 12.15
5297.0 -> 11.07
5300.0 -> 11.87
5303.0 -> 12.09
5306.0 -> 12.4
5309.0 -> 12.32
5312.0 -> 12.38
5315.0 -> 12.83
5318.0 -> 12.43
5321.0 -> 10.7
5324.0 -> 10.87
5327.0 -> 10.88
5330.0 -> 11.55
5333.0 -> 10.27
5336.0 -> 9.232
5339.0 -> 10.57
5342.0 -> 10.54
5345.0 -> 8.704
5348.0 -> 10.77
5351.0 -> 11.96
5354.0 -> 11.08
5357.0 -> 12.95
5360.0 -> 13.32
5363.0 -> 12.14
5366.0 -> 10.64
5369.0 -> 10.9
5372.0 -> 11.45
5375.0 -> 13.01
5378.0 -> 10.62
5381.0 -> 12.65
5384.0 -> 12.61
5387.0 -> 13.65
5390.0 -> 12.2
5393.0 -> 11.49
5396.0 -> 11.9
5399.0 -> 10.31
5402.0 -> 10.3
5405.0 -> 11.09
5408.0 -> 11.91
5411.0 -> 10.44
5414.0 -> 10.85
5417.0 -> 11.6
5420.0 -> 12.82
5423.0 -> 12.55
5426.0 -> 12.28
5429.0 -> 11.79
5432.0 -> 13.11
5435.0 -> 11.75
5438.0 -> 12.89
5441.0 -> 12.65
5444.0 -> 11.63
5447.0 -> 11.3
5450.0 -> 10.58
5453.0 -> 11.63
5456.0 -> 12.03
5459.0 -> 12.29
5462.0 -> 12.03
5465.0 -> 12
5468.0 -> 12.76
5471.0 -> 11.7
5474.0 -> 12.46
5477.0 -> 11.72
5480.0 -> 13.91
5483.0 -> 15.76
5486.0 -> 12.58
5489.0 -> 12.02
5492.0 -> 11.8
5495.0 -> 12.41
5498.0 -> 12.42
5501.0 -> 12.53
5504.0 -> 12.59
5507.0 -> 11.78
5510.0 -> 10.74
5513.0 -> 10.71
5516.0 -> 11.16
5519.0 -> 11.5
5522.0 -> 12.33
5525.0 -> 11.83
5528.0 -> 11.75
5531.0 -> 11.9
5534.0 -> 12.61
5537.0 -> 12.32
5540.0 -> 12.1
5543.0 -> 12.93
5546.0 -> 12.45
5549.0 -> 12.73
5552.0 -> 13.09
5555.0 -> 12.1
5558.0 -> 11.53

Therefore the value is 1.8 Ang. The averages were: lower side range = 11.3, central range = 11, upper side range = 11.6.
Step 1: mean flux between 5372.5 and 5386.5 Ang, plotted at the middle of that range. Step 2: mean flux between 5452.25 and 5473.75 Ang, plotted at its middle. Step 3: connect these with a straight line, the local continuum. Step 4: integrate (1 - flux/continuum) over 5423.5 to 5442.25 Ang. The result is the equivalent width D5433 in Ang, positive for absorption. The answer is -0.4 Ang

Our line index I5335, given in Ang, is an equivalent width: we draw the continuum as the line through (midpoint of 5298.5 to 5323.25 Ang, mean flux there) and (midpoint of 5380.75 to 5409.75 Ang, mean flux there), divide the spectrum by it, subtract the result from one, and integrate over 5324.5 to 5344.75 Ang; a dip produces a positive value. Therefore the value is 2.7 Ang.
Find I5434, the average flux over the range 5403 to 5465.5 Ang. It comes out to 11.9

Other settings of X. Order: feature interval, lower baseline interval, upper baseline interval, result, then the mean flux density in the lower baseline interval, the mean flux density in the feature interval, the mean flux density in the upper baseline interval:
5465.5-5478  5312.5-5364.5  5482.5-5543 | -0.3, 11.2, 12.2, 12.1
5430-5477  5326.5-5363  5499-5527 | -2.4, 11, 12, 11.7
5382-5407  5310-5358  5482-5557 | -0.6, 11.1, 11.7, 12.2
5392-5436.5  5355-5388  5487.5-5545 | 1.7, 12.1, 11.6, 12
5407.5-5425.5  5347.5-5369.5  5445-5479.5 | 0.2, 11.8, 11.7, 11.9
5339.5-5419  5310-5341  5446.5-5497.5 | 0.6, 11.2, 11.5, 12.3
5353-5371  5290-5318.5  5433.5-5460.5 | 0.3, 12.2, 11.8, 11.9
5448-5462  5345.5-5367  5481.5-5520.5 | 0.4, 11.7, 11.7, 12.2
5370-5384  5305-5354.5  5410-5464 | -0.6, 11.1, 12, 11.9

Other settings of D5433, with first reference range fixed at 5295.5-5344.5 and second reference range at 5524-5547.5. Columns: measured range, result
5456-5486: -1.81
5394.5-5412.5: 1.06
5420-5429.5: -0.47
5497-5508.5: -0.21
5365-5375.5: 0.13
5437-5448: -0.26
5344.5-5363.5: -0.35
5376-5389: -0.91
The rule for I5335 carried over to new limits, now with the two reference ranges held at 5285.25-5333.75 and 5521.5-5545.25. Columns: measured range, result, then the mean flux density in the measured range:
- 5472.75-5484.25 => -1.2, 13.4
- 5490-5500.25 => 0.0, 12.2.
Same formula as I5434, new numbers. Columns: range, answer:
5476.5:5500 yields 12.9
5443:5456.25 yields 11.4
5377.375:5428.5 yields 11.7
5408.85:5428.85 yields 11.8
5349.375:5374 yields 11.8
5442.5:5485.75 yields 12.3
